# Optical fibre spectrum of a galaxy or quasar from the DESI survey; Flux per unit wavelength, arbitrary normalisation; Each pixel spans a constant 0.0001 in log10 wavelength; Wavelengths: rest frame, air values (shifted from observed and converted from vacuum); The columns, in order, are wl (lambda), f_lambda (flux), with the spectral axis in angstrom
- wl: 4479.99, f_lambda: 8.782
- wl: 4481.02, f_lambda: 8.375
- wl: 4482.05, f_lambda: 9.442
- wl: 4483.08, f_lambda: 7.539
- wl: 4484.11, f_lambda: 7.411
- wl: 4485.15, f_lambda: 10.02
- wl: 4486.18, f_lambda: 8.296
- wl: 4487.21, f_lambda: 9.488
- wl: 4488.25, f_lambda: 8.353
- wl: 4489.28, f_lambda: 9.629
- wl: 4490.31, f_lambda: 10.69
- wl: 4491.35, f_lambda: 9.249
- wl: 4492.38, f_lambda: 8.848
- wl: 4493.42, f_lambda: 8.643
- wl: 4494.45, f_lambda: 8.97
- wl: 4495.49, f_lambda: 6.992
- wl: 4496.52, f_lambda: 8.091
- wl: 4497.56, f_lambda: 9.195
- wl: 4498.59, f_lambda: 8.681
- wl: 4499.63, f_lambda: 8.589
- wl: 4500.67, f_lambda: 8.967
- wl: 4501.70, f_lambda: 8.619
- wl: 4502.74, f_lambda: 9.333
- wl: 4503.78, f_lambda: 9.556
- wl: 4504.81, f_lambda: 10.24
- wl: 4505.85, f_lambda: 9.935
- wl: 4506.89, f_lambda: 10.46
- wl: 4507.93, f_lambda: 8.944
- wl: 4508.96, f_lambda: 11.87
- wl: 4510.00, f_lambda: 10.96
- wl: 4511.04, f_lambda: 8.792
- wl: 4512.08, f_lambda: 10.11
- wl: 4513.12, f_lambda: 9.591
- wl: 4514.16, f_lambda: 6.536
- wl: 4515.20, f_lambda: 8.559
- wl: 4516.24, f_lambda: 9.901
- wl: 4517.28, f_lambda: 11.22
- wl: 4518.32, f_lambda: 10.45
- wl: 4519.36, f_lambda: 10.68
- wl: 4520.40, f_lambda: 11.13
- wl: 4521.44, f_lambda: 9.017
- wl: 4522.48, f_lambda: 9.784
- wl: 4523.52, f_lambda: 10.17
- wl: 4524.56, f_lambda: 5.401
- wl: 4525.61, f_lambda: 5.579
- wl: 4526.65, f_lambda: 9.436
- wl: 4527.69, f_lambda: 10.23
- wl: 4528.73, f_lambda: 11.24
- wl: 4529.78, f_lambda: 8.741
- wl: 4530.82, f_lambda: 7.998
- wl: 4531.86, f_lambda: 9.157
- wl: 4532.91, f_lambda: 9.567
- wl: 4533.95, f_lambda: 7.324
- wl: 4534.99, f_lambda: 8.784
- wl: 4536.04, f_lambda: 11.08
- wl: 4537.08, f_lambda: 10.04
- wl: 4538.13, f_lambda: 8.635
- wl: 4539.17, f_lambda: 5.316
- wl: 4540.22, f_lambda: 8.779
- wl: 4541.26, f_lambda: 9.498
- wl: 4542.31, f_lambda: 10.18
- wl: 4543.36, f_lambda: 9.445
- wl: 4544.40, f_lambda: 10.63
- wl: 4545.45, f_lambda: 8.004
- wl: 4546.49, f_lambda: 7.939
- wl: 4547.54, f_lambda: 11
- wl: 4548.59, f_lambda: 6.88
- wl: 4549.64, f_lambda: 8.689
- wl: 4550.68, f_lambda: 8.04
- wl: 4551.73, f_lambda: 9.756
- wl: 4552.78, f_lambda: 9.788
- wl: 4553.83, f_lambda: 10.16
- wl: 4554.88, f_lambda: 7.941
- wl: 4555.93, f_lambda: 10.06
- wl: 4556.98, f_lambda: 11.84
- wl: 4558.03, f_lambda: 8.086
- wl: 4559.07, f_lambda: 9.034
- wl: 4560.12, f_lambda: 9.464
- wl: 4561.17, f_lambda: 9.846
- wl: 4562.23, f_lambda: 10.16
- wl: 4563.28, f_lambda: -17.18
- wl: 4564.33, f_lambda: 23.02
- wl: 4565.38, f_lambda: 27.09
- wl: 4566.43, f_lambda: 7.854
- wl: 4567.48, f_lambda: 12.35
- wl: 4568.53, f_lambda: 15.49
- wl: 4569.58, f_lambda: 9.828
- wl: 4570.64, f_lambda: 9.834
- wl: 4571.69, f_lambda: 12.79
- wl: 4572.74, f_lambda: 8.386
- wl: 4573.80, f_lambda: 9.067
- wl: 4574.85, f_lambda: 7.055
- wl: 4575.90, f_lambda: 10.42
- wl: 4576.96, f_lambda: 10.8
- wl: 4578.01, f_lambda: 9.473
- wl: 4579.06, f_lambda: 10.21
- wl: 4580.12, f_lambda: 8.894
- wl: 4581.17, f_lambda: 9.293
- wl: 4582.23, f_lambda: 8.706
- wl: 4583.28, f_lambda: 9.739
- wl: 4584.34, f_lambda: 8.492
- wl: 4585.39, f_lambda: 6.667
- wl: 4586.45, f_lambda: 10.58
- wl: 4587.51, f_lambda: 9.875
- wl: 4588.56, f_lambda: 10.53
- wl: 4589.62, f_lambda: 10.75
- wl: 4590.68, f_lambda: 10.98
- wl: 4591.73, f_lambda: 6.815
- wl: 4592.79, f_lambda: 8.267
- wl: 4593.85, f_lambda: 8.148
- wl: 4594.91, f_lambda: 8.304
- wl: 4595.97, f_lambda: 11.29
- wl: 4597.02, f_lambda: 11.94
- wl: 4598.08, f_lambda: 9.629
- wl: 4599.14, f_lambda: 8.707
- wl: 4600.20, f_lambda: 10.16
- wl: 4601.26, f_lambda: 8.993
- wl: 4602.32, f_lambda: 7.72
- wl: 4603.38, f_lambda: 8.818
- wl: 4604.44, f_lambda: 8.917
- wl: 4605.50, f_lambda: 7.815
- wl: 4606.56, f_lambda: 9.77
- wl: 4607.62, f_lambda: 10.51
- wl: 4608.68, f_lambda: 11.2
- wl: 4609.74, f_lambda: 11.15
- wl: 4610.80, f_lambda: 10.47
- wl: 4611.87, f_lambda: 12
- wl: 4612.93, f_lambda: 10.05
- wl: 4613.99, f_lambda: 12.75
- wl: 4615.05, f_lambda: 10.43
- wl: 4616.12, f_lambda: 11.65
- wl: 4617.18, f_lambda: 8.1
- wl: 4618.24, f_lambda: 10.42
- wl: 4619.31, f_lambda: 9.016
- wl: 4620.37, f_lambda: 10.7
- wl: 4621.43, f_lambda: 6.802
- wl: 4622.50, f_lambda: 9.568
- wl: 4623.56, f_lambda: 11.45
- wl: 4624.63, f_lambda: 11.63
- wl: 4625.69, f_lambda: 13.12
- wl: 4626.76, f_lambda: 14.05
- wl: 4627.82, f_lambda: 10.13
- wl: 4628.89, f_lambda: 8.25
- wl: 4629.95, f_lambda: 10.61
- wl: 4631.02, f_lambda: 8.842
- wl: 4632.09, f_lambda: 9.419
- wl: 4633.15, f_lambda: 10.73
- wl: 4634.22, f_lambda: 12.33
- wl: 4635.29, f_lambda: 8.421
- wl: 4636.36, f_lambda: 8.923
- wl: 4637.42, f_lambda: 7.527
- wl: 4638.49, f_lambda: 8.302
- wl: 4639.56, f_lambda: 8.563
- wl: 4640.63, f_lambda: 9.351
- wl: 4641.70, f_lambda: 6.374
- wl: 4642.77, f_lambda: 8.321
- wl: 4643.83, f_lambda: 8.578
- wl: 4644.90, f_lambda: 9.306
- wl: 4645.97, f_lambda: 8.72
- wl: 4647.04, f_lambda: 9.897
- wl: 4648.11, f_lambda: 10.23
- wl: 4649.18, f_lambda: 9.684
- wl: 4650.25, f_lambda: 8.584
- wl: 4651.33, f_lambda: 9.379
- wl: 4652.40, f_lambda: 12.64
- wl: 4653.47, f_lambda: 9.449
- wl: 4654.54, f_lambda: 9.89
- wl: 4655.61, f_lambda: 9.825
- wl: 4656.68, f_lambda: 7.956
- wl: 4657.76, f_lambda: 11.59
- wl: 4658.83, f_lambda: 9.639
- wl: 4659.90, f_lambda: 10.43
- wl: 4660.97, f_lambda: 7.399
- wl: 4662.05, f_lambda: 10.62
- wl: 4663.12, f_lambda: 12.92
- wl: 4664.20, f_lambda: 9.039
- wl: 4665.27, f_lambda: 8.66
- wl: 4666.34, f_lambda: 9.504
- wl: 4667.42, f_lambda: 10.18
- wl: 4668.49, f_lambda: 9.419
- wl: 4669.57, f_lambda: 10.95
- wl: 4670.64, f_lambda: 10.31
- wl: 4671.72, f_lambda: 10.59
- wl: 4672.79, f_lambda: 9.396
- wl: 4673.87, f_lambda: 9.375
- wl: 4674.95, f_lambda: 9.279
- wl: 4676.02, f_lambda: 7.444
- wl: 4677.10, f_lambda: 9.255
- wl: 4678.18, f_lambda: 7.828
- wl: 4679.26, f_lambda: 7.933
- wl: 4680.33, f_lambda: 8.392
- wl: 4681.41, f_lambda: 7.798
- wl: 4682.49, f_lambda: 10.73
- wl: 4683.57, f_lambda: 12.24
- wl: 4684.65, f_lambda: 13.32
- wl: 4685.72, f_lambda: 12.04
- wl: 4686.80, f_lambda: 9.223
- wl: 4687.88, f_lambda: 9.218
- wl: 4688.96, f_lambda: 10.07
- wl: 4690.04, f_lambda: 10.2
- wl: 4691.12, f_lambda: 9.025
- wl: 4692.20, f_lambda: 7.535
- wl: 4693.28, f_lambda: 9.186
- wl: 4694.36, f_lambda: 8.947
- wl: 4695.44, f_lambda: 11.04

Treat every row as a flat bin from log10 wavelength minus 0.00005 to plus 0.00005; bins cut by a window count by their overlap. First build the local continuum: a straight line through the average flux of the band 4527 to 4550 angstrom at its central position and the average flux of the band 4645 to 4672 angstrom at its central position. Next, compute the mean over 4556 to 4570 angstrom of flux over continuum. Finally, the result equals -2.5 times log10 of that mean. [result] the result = -0.143 mag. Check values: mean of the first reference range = 9.06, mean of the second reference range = 9.88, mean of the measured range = 10.5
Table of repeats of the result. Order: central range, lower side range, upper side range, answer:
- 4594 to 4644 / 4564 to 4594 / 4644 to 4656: 0.04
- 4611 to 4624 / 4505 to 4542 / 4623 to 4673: -0.06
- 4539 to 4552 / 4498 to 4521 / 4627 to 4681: 0.09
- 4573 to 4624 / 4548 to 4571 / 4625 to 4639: 0.04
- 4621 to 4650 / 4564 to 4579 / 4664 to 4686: 0.11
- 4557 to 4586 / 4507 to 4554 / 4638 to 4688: -0.06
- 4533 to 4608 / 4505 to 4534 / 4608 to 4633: 0.06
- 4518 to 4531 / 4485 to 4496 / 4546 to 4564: -0.10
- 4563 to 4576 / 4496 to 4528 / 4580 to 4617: -0.15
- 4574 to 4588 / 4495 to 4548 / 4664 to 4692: 0.02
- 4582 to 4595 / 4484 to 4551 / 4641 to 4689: 0.03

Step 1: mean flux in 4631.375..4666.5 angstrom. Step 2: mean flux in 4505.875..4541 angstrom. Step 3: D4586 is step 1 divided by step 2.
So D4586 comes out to 1.0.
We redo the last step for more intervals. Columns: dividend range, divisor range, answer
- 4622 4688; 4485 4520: 1.04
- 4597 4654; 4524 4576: 1.04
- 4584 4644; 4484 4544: 1.06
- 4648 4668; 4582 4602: 1.05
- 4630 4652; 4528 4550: 1.01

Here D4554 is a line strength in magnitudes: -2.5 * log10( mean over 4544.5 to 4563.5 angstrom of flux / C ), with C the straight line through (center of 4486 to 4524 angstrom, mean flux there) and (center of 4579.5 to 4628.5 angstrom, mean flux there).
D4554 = 0.18 mag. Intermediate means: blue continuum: 9.43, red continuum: 9.89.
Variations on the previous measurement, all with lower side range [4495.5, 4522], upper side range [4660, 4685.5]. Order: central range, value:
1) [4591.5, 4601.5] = 0.04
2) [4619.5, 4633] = -0.08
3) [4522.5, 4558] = 0.07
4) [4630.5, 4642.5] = 0.08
